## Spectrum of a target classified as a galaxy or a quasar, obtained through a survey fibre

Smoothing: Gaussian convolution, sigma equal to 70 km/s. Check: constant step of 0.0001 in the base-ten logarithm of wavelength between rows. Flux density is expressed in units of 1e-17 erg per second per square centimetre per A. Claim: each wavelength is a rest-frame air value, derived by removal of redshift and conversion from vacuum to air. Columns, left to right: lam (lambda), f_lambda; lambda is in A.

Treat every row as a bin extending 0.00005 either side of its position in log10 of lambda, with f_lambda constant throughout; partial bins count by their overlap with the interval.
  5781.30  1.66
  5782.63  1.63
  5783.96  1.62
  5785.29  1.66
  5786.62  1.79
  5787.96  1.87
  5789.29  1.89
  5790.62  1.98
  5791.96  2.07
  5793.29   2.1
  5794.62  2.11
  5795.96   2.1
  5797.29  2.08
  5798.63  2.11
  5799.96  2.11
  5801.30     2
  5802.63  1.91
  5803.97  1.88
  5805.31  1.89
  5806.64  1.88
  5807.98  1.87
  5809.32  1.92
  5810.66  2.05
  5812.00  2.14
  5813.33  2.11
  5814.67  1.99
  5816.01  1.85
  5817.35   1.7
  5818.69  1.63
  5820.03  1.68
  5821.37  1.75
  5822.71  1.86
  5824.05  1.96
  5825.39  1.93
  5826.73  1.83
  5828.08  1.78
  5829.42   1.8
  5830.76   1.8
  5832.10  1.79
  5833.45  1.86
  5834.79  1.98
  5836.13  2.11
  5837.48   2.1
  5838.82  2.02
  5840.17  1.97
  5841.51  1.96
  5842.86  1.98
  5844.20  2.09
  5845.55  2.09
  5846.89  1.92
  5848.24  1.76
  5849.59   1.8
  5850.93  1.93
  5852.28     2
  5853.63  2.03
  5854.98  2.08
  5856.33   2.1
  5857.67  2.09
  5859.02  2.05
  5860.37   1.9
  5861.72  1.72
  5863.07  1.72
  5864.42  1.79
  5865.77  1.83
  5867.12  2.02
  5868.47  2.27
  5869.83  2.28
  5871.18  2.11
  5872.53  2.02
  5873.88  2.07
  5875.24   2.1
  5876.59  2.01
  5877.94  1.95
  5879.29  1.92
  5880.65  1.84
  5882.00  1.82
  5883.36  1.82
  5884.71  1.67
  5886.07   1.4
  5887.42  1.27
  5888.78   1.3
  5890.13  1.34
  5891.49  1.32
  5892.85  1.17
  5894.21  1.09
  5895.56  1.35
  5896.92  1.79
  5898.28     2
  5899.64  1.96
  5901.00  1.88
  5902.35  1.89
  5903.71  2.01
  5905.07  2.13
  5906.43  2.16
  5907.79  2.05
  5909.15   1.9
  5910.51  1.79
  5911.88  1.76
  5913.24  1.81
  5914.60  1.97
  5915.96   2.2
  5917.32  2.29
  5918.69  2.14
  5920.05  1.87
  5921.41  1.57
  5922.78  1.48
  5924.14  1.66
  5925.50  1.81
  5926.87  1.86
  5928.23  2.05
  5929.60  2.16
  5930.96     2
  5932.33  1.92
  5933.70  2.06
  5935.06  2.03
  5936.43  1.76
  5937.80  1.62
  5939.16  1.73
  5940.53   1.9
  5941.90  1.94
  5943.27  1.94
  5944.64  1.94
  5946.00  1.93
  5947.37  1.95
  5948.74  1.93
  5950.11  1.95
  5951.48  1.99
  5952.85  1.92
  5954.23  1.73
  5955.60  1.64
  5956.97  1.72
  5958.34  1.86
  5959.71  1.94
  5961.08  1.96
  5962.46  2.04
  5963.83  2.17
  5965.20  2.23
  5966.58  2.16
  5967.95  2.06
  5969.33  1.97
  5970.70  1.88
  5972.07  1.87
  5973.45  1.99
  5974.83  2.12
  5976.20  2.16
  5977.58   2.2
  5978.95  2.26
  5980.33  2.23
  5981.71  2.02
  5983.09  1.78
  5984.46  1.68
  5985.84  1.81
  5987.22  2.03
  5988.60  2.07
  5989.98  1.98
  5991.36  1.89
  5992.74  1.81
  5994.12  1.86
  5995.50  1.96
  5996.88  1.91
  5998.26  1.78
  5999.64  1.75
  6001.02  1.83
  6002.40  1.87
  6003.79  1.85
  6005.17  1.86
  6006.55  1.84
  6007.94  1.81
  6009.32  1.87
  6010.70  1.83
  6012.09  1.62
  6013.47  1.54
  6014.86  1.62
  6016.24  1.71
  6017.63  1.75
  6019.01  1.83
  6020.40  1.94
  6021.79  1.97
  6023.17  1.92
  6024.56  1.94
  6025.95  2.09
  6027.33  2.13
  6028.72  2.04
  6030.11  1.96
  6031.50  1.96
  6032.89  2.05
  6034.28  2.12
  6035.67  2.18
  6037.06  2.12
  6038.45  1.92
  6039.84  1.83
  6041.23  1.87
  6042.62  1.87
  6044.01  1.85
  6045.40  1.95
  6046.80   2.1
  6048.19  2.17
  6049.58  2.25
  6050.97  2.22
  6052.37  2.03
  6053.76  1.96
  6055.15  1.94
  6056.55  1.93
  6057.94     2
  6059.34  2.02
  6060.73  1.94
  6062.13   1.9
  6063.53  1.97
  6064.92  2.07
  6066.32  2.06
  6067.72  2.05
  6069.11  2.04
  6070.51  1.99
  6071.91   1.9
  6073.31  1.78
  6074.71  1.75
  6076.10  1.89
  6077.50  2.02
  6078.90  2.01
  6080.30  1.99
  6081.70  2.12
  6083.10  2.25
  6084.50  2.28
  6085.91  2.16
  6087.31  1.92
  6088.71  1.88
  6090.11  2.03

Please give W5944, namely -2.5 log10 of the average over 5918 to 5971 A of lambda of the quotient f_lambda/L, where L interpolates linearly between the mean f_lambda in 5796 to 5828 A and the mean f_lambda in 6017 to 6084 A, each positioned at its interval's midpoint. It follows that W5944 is 0.029 mag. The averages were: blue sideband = 1.92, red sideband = 1.99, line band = 1.91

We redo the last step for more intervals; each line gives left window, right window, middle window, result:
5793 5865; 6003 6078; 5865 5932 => 0.057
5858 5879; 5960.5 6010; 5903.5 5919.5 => -0.020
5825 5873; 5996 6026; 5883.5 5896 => 0.389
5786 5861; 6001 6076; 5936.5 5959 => 0.051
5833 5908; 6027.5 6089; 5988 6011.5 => 0.056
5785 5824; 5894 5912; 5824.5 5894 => 0.016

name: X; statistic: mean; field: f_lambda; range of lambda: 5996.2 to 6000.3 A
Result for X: 1.81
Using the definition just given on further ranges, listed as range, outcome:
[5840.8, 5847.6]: 2.01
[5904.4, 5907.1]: 2.14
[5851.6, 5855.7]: 2.03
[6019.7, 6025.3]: 1.94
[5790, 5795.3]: 2.06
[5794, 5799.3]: 2.1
